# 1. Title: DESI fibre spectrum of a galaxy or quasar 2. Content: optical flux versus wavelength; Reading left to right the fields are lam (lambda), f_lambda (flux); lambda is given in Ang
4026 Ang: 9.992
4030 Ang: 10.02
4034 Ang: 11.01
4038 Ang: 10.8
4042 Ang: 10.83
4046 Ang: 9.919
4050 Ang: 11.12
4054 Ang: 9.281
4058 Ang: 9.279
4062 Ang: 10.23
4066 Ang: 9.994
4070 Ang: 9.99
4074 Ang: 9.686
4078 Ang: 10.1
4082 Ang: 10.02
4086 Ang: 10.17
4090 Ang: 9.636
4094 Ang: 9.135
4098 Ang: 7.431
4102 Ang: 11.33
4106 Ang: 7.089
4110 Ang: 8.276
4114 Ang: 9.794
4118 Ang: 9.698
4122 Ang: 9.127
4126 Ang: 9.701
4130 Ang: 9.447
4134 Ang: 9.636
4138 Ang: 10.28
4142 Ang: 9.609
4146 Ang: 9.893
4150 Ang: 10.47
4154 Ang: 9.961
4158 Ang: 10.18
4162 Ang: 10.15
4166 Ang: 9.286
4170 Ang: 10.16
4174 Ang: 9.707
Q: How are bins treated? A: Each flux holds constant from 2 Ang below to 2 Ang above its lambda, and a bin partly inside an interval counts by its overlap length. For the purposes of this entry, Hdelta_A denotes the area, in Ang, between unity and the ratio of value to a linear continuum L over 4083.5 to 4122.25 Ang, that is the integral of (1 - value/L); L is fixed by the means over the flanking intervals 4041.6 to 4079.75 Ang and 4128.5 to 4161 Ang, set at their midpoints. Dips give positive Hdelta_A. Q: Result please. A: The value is 3.10 Ang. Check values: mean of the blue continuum 10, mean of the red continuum 9.95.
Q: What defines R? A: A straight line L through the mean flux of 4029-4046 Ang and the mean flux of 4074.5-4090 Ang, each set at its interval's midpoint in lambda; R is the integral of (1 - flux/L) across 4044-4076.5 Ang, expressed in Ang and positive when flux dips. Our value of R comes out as 1.1 Ang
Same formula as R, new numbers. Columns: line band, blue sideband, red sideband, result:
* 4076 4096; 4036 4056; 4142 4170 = 0.8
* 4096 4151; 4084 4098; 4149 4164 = 2.0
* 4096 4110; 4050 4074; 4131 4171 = 1.9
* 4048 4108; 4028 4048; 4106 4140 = 2.1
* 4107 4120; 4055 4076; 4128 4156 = 1.0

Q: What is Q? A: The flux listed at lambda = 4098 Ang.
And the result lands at 7.431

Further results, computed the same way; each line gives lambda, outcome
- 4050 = 11.12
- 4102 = 11.33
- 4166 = 9.286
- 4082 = 10.02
